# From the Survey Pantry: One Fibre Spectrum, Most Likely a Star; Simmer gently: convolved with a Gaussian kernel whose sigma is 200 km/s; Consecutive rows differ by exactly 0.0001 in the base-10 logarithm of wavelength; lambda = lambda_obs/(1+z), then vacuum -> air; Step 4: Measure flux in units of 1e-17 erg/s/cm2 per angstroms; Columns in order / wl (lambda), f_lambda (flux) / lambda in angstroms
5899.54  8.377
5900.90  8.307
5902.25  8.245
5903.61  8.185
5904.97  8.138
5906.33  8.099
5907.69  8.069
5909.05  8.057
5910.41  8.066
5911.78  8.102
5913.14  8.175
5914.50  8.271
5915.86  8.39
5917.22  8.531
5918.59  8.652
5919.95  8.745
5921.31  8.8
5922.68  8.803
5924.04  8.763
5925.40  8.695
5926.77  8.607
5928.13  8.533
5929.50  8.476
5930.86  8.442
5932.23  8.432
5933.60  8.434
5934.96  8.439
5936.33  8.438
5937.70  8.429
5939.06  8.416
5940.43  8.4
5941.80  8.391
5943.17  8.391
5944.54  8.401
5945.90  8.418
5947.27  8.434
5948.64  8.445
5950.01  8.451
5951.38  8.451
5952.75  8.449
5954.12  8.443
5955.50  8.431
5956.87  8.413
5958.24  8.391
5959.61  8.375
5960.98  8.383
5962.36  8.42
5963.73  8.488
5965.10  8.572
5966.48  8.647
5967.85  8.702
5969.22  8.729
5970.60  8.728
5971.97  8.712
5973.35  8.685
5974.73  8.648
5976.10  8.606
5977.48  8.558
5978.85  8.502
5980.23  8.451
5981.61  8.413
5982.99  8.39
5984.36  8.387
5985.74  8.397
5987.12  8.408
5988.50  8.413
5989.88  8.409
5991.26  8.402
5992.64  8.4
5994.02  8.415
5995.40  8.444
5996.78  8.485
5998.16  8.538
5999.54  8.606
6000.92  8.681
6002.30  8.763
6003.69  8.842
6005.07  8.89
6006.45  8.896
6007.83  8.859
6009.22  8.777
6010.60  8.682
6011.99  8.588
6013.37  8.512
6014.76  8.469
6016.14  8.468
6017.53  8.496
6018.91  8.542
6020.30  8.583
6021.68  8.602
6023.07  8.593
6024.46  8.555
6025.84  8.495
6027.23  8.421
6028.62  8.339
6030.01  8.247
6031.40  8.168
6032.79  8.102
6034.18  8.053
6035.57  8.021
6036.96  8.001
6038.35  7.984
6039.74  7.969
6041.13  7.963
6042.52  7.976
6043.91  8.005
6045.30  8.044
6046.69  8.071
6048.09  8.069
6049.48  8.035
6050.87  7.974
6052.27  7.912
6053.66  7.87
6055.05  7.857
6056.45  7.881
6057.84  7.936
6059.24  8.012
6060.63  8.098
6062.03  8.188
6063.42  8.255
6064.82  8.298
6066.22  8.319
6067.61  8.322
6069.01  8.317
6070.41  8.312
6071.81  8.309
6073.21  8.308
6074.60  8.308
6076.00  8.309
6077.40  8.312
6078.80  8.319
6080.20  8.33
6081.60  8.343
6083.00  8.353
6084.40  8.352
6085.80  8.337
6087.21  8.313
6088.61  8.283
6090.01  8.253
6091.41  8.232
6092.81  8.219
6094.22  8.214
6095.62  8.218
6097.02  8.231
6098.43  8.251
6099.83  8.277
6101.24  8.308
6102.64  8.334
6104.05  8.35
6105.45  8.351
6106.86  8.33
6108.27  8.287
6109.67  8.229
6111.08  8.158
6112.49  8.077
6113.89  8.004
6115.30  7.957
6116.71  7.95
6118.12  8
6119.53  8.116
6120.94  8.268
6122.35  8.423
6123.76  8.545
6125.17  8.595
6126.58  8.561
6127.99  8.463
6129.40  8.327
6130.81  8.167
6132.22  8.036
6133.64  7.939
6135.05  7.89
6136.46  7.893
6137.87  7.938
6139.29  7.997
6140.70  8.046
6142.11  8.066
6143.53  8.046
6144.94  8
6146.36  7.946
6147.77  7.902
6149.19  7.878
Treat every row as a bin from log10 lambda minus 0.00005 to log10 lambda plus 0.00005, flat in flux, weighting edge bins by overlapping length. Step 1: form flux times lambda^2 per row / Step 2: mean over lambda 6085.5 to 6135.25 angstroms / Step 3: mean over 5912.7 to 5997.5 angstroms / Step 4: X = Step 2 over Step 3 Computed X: 1.02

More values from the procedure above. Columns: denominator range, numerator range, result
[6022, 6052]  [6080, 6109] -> 1.04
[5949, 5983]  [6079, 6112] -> 1.01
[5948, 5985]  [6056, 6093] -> 1.01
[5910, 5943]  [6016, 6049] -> 1.01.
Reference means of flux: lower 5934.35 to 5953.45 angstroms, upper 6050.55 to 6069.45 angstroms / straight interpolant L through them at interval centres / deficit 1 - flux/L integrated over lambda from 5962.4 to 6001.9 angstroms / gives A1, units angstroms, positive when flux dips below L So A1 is -1.0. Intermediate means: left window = 8.43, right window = 8.09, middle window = 8.53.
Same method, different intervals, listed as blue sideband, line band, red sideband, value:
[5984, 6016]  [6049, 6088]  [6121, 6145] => 0.8 angstroms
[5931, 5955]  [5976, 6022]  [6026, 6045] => -1.8 angstroms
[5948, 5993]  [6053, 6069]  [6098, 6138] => 0.4 angstroms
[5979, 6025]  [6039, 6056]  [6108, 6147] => 0.9 angstroms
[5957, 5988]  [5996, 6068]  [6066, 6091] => 0.8 angstroms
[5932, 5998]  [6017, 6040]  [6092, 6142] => 0.1 angstroms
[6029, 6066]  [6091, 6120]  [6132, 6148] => -0.7 angstroms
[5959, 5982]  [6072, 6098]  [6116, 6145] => 0.0 angstroms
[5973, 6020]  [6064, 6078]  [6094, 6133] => 0.1 angstroms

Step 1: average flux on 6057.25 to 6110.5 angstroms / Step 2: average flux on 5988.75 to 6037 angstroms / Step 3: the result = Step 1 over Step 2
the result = 0.97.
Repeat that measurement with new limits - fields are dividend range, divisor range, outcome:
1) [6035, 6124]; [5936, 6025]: 0.96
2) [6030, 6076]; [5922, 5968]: 0.95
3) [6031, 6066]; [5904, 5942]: 0.95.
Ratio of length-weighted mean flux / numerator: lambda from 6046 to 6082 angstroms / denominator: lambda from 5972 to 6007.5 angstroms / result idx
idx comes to 1.0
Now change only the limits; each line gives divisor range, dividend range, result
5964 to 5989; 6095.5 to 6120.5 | 0.96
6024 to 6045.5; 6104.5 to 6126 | 1.01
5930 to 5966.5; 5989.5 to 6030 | 1.02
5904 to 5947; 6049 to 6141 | 0.97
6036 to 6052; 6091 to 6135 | 1.03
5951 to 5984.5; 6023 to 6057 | 0.95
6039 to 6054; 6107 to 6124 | 1.02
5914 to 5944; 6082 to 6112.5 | 0.97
